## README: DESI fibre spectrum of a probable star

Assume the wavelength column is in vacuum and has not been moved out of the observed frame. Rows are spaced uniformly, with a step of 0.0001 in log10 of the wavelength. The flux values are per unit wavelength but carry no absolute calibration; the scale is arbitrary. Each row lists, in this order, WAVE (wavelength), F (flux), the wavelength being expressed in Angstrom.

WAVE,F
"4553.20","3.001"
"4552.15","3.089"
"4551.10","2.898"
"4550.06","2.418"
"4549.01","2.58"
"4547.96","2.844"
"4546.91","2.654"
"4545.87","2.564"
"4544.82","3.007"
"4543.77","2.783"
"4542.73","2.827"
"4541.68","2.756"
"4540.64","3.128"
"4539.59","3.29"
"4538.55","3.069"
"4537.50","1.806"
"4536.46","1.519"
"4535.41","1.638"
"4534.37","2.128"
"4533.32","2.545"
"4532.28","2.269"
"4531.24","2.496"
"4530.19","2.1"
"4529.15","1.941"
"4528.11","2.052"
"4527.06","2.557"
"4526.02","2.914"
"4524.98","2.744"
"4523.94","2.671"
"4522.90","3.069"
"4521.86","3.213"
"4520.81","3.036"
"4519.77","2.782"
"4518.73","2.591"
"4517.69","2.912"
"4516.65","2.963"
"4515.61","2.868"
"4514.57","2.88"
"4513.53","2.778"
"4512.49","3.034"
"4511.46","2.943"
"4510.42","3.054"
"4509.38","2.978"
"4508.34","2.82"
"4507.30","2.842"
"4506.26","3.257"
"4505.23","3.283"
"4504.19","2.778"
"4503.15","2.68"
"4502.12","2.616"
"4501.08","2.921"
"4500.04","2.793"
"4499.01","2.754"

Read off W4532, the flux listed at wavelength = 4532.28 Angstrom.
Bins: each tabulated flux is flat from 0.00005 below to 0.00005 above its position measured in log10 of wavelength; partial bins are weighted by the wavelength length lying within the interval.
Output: 2.269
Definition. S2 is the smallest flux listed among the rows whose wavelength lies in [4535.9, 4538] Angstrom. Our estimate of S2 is 1.519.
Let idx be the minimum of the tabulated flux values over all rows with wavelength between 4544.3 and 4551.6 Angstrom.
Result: 2.418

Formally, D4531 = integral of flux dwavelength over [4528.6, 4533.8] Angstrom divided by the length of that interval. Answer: 2.27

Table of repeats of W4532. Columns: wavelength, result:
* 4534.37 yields 2.128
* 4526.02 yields 2.914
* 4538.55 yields 3.069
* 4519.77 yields 2.782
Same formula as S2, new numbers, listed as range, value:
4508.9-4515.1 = 2.778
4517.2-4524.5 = 2.591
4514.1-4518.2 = 2.868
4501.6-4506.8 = 2.616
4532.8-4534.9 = 2.128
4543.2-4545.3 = 2.783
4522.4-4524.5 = 2.671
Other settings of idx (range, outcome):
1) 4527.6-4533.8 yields 1.941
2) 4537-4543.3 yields 1.806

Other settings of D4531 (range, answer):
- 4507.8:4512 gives 2.95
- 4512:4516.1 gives 2.89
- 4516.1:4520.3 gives 2.81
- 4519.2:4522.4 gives 3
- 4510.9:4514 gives 2.93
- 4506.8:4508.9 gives 2.83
